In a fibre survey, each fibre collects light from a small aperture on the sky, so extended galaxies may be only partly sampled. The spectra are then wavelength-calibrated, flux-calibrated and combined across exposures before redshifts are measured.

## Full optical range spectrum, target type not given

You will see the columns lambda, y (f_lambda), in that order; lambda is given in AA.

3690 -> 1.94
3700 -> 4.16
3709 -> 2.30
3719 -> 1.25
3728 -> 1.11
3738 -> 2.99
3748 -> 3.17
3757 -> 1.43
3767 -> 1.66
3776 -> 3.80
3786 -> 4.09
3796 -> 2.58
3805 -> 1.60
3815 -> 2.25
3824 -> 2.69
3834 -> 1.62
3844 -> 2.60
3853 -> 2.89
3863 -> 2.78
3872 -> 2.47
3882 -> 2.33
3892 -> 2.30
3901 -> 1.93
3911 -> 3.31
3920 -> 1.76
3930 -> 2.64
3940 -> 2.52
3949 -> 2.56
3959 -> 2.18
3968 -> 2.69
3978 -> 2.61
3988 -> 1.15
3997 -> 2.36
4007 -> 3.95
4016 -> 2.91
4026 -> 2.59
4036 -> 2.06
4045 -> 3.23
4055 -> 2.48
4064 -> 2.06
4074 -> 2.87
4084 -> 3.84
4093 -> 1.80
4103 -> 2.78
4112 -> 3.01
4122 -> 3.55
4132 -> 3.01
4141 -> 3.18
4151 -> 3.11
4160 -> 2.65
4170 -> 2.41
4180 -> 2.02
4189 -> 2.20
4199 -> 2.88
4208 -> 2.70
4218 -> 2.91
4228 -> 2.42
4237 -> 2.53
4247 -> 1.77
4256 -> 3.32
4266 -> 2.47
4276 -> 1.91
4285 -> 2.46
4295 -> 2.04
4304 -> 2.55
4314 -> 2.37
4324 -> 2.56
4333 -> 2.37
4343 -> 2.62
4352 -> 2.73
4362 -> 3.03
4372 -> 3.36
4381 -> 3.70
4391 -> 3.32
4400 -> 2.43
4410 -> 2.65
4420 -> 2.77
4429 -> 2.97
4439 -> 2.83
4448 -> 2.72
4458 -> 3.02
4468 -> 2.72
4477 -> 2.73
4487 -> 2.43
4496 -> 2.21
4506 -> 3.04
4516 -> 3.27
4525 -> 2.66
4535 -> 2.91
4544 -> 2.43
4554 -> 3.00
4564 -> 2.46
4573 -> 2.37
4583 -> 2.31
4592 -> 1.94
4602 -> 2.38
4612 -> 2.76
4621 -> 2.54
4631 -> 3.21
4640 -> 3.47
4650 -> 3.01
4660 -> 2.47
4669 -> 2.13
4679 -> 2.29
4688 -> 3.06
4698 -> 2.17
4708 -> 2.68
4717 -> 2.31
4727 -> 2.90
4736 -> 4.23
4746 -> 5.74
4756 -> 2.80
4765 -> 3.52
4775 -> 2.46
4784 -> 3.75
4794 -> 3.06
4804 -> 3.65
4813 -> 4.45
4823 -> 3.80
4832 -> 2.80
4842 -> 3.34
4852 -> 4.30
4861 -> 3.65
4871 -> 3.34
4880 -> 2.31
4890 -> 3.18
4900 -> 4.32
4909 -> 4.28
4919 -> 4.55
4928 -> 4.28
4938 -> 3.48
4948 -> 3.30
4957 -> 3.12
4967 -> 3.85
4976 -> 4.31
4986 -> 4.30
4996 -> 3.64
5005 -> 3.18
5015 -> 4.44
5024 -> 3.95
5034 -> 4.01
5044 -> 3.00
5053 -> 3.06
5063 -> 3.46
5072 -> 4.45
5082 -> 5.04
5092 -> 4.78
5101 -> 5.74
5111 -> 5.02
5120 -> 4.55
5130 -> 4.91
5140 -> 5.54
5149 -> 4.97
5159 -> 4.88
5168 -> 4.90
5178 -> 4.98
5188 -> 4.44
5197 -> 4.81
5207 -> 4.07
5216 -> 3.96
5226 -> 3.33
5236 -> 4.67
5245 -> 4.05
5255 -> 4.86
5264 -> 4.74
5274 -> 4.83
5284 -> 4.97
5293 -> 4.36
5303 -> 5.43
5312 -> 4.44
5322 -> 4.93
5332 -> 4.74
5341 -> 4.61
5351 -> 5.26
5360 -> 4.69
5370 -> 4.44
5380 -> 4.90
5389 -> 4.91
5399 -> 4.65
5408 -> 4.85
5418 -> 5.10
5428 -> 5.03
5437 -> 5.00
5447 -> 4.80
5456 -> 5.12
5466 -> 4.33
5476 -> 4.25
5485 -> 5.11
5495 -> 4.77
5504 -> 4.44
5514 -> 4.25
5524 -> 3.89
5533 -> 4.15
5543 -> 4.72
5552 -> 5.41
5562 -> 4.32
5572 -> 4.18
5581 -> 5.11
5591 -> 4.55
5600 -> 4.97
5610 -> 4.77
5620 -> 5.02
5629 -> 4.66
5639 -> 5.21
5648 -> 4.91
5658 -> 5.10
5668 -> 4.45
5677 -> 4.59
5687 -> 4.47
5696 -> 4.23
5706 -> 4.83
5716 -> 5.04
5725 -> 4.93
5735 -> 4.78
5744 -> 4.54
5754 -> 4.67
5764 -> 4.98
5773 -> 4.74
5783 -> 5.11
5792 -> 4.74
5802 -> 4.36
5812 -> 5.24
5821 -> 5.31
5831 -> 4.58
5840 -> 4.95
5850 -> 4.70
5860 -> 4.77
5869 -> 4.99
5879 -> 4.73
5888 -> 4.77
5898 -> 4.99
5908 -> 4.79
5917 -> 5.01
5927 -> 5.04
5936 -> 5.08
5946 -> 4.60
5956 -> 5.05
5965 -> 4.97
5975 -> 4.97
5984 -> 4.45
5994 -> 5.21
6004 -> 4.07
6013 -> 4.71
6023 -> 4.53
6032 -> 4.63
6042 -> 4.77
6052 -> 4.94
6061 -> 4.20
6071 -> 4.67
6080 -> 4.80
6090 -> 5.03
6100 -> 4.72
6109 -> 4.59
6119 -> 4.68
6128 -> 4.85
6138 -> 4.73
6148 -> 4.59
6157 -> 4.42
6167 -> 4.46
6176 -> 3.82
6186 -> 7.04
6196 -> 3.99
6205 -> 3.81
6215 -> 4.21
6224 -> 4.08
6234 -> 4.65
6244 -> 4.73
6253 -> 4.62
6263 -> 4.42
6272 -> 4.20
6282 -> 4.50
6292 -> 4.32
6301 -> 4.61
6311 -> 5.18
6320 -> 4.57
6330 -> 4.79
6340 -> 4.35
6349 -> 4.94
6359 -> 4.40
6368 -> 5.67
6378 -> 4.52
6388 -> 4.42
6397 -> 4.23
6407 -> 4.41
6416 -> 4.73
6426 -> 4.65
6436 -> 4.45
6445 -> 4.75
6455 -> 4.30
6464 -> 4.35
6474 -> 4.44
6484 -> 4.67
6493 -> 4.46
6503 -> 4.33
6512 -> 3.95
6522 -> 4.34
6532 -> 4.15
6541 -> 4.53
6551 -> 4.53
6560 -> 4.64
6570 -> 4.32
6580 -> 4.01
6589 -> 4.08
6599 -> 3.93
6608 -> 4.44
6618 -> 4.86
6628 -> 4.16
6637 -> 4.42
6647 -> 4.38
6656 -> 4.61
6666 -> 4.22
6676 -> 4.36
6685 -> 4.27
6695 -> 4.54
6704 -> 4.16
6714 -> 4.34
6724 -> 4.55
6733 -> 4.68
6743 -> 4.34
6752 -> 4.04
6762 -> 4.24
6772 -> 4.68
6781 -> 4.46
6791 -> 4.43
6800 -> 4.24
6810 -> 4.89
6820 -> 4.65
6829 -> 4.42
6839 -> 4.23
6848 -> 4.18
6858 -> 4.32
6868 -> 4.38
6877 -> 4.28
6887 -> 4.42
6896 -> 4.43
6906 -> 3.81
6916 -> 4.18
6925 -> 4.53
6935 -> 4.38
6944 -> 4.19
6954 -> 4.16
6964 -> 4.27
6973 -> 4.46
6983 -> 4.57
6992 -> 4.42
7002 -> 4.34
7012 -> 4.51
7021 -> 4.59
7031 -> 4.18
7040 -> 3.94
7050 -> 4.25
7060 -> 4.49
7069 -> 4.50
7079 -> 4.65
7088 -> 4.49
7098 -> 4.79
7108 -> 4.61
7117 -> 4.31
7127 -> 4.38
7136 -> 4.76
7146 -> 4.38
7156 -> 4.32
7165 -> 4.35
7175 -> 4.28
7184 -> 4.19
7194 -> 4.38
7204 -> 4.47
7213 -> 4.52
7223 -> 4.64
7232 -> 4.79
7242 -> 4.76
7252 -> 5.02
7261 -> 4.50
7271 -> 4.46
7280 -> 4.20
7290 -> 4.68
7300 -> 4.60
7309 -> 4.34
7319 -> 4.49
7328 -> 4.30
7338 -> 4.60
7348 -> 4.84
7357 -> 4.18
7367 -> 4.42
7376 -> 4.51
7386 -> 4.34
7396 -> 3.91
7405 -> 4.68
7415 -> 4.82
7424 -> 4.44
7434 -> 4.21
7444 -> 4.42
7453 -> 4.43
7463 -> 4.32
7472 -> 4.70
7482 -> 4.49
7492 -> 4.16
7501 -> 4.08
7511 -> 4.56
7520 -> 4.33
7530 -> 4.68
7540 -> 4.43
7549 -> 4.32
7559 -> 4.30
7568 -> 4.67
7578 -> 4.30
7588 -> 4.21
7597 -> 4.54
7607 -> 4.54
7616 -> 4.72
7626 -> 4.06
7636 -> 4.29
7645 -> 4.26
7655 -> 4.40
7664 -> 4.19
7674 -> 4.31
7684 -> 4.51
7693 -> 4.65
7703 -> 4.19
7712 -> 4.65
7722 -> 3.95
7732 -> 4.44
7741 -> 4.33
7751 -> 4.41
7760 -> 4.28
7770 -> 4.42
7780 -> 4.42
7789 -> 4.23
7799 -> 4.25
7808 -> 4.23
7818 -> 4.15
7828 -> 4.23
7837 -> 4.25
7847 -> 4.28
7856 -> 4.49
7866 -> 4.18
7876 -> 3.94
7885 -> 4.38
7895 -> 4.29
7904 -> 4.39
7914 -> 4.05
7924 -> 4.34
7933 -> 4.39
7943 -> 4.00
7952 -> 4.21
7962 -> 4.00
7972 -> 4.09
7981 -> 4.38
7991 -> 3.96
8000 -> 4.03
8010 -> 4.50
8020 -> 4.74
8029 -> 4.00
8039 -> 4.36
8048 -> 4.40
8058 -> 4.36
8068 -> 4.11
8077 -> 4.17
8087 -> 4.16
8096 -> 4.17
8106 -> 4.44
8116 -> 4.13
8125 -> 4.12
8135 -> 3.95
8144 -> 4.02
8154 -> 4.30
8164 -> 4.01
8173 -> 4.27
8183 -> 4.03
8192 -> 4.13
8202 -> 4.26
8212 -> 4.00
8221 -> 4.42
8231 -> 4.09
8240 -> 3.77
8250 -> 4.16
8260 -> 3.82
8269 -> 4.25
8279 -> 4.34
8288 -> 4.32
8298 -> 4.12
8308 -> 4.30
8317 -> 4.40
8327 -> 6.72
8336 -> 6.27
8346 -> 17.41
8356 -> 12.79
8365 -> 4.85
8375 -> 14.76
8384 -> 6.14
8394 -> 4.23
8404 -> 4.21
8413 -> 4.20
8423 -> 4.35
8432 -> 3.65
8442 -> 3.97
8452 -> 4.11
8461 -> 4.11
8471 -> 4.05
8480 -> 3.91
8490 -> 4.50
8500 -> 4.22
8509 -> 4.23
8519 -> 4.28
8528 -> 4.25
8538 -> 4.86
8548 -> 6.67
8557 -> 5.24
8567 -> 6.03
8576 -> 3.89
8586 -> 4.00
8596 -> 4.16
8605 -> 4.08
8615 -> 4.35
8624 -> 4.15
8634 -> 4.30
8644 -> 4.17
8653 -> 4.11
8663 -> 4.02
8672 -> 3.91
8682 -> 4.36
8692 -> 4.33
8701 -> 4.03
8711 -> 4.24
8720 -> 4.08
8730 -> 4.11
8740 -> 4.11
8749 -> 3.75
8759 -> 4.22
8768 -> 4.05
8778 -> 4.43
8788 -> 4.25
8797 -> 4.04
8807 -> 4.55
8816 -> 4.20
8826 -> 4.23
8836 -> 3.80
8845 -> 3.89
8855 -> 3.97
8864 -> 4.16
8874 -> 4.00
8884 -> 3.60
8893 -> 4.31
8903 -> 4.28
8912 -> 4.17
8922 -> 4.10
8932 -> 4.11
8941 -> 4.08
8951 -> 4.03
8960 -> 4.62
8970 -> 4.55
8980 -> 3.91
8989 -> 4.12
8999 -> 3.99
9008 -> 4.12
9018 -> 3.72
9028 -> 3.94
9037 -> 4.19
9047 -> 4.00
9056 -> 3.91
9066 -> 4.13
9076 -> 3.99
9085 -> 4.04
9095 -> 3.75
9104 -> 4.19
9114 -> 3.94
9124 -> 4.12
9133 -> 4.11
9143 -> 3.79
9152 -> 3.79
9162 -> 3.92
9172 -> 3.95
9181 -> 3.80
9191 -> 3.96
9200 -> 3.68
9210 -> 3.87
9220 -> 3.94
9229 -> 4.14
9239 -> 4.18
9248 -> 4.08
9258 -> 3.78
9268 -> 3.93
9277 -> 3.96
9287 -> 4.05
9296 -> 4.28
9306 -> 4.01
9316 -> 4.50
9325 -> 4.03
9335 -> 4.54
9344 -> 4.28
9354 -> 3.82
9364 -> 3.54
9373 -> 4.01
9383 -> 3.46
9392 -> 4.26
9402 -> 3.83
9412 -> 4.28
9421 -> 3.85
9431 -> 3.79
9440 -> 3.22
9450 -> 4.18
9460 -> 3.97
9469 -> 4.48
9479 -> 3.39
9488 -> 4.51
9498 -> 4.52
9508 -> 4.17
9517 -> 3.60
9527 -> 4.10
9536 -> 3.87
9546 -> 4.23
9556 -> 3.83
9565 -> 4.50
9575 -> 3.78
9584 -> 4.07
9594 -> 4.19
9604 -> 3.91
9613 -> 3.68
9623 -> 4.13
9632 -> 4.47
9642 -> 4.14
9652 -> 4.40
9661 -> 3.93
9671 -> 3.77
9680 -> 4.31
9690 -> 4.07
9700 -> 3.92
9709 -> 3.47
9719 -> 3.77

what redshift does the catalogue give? 0.27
